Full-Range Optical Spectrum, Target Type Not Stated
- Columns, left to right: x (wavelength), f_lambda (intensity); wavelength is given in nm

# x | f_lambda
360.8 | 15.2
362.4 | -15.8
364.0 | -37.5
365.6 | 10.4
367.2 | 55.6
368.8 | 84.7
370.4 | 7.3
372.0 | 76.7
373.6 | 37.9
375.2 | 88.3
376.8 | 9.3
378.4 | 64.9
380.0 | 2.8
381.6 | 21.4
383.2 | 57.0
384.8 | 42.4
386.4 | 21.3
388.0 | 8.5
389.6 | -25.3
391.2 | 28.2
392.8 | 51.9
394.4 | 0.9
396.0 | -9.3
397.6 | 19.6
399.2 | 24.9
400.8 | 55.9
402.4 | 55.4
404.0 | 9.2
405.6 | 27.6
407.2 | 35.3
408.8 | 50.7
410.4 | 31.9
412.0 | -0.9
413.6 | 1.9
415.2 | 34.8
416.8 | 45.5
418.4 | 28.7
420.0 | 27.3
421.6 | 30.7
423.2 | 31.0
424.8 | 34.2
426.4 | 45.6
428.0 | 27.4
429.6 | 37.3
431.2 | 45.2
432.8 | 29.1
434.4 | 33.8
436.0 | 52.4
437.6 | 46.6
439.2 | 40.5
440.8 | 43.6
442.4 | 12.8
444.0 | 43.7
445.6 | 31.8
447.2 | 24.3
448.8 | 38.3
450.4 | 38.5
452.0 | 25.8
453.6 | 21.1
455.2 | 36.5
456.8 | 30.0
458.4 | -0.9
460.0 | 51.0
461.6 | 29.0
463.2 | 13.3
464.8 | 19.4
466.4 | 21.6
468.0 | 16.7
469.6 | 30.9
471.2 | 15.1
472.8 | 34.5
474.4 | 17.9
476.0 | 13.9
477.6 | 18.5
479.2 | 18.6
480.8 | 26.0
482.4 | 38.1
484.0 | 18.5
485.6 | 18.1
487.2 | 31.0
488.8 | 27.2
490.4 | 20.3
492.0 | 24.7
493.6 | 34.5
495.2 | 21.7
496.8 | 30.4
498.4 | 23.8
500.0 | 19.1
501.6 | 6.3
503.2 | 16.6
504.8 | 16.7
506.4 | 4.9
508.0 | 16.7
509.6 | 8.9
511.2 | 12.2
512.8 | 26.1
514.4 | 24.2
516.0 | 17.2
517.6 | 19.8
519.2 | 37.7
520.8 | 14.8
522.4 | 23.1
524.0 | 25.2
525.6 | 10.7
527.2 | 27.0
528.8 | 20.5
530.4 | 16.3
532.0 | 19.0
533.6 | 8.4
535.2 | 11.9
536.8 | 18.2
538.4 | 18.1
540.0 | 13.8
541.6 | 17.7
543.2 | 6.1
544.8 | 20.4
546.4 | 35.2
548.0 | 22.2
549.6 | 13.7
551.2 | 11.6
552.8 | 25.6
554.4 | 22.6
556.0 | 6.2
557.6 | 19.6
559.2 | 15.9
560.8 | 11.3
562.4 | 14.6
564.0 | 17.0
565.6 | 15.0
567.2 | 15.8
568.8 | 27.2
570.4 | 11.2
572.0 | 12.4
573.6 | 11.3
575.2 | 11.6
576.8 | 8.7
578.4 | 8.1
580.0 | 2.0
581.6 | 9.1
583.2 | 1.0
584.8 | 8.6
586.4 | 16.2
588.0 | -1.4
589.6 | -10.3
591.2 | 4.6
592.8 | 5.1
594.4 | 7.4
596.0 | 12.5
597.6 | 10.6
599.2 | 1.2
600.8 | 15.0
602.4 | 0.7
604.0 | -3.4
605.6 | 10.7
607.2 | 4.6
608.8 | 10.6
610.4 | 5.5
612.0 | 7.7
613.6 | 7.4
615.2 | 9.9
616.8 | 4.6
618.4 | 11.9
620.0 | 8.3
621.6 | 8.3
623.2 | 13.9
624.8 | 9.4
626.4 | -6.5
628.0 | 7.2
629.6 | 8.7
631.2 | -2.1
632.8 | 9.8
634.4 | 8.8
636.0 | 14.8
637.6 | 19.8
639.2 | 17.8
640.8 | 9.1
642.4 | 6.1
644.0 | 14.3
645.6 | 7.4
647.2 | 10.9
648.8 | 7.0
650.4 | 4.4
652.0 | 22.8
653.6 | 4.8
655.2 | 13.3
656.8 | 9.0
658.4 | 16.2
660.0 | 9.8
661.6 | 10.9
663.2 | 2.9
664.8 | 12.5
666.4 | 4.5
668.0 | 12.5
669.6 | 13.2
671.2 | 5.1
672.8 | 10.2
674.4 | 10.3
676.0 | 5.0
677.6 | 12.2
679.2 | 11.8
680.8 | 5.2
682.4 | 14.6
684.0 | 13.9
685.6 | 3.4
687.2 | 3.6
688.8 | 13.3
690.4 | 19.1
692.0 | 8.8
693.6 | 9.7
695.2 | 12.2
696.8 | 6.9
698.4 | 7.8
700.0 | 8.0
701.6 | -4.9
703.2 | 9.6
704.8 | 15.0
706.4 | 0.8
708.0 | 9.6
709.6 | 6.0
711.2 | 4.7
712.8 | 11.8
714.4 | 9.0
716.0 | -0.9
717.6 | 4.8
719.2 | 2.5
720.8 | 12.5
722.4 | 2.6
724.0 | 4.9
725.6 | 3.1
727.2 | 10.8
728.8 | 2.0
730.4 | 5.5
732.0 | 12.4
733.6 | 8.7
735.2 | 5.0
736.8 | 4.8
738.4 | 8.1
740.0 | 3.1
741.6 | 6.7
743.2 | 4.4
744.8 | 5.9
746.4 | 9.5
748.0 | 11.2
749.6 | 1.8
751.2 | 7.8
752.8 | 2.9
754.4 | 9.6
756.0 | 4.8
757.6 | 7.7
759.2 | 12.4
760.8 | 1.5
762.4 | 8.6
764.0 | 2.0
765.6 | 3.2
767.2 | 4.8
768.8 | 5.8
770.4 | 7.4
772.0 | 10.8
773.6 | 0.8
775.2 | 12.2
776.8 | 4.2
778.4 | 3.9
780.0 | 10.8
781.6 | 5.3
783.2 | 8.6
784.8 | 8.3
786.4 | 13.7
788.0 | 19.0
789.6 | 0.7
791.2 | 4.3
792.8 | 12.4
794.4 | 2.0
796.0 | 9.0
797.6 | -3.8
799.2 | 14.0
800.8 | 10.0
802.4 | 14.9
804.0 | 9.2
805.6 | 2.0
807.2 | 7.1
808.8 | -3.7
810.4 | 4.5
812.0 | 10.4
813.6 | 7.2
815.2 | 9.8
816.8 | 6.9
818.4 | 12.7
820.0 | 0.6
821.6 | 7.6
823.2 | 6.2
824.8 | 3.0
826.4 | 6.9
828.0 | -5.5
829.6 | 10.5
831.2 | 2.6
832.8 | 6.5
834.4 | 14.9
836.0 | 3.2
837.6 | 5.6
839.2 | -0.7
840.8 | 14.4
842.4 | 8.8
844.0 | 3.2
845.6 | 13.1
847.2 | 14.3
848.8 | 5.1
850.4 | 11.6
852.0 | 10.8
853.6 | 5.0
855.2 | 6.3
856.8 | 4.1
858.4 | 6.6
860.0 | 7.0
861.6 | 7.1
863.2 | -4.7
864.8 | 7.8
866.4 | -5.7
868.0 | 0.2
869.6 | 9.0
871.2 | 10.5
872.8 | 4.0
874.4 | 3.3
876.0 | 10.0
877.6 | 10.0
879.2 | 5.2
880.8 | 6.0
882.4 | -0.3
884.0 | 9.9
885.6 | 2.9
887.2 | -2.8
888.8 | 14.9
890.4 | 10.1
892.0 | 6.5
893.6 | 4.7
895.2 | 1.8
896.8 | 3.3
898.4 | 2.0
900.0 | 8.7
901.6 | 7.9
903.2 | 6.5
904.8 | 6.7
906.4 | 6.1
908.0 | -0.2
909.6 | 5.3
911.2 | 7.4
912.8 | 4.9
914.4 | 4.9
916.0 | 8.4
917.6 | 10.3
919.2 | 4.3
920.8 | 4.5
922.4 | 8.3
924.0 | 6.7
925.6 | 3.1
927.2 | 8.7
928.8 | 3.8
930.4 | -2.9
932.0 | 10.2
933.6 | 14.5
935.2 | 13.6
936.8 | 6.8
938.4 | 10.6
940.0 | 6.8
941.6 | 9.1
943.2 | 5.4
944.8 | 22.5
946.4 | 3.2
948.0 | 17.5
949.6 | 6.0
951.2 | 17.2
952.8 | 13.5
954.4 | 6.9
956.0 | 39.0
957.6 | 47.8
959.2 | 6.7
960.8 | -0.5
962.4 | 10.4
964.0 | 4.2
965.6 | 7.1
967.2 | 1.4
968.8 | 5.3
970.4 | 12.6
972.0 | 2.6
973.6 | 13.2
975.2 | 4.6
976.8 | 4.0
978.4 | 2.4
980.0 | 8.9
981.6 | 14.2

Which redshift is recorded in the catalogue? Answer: 1.57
